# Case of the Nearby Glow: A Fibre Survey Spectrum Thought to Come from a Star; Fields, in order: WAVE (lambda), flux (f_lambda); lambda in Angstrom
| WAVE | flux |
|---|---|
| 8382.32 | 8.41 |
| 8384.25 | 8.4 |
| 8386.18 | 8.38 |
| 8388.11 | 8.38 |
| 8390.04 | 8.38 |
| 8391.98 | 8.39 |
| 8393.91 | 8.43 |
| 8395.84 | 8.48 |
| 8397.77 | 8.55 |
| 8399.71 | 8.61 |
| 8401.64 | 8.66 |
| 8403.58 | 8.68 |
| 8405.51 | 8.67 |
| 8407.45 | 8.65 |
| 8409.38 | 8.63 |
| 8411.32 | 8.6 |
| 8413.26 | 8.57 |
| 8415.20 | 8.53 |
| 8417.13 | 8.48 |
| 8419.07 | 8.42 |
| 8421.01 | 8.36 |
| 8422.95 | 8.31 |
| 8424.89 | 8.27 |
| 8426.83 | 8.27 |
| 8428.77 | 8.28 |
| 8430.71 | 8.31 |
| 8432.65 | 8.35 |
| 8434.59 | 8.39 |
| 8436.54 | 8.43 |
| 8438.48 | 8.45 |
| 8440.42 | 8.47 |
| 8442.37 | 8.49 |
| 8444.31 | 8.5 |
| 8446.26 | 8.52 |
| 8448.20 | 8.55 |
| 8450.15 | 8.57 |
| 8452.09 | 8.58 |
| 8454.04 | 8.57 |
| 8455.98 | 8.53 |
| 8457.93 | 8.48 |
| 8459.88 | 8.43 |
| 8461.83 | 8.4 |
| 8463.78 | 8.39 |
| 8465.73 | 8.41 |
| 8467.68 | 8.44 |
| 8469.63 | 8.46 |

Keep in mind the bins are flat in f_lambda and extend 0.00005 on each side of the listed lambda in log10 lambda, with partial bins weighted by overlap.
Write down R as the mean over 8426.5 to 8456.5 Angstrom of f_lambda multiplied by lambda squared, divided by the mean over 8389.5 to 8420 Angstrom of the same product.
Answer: 1.0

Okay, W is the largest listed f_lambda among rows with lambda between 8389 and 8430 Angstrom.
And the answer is 8.68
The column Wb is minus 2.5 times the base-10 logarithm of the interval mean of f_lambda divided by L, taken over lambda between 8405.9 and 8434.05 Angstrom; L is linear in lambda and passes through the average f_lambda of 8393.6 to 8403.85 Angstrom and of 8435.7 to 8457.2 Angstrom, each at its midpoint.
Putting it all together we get 0.01 mag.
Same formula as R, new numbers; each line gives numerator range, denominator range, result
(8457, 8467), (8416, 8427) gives 1.02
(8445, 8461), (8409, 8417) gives 1.00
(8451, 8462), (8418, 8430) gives 1.03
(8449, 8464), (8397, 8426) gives 1.01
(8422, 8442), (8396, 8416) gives 0.98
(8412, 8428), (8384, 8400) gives 1.00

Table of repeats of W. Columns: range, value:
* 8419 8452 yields 8.57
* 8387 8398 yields 8.55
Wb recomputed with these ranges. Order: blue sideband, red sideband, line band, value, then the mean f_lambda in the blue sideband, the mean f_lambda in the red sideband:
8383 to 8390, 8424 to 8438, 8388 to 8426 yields -0.02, 8.39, 8.33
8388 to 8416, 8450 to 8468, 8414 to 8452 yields 0.01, 8.55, 8.48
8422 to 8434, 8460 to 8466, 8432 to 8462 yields -0.02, 8.3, 8.4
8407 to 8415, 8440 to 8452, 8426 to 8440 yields 0.02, 8.6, 8.52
